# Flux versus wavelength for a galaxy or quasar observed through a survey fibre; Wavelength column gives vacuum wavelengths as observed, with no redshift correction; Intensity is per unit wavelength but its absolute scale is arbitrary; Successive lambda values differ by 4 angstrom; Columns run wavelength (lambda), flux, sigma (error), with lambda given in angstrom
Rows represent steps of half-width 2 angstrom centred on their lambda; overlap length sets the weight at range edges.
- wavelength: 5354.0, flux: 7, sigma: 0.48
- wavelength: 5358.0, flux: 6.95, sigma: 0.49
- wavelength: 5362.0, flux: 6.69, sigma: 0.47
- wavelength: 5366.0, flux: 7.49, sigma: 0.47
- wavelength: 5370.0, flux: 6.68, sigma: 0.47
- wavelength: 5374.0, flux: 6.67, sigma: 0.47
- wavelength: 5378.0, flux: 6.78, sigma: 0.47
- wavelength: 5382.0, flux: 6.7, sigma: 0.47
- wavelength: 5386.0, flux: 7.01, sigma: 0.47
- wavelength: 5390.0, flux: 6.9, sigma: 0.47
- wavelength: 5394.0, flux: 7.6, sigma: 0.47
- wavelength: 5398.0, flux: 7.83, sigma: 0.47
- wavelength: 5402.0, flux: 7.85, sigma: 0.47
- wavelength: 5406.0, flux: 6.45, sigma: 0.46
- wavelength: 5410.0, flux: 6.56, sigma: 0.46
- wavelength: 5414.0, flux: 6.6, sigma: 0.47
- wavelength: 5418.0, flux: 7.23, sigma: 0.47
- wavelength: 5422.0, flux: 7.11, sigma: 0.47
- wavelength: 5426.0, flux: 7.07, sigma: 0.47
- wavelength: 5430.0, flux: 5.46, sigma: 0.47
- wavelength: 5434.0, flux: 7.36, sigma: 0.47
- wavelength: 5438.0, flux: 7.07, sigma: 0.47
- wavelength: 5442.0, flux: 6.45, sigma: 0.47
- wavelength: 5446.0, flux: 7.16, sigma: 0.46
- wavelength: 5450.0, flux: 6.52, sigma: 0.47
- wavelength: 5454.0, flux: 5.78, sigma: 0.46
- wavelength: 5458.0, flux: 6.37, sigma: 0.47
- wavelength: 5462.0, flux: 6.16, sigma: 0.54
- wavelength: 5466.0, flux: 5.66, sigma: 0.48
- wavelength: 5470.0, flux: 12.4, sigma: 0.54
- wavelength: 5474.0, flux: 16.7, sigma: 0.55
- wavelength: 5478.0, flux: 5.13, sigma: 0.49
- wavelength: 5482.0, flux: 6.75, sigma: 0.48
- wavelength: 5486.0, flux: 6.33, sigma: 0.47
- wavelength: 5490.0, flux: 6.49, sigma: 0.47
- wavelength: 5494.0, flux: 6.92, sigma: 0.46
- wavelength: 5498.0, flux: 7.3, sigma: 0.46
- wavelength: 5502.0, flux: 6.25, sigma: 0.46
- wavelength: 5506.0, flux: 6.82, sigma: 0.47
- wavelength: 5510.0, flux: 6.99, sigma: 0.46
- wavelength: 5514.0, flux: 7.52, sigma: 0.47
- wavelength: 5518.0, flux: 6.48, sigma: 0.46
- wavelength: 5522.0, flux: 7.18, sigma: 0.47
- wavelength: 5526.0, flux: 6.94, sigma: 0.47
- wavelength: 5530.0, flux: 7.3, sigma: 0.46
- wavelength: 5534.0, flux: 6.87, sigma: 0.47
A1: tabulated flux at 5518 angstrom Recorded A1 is 6.48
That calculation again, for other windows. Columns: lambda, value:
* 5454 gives 5.78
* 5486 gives 6.33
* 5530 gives 7.3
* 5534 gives 6.87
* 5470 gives 12.4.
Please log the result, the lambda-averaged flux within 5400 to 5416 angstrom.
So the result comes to 6.87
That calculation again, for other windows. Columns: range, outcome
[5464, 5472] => 9.03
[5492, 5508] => 6.82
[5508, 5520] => 7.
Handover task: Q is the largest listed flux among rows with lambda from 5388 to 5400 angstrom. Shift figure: 7.83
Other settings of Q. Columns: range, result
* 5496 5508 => 7.3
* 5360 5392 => 7.49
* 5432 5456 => 7.36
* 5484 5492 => 6.49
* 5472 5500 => 16.7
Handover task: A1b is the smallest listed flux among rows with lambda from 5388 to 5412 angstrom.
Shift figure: 6.45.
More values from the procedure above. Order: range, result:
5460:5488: 5.13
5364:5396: 6.67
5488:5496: 6.49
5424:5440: 5.46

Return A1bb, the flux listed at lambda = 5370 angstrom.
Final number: 6.68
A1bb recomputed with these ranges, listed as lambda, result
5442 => 6.45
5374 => 6.67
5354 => 7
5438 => 7.07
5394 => 7.6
